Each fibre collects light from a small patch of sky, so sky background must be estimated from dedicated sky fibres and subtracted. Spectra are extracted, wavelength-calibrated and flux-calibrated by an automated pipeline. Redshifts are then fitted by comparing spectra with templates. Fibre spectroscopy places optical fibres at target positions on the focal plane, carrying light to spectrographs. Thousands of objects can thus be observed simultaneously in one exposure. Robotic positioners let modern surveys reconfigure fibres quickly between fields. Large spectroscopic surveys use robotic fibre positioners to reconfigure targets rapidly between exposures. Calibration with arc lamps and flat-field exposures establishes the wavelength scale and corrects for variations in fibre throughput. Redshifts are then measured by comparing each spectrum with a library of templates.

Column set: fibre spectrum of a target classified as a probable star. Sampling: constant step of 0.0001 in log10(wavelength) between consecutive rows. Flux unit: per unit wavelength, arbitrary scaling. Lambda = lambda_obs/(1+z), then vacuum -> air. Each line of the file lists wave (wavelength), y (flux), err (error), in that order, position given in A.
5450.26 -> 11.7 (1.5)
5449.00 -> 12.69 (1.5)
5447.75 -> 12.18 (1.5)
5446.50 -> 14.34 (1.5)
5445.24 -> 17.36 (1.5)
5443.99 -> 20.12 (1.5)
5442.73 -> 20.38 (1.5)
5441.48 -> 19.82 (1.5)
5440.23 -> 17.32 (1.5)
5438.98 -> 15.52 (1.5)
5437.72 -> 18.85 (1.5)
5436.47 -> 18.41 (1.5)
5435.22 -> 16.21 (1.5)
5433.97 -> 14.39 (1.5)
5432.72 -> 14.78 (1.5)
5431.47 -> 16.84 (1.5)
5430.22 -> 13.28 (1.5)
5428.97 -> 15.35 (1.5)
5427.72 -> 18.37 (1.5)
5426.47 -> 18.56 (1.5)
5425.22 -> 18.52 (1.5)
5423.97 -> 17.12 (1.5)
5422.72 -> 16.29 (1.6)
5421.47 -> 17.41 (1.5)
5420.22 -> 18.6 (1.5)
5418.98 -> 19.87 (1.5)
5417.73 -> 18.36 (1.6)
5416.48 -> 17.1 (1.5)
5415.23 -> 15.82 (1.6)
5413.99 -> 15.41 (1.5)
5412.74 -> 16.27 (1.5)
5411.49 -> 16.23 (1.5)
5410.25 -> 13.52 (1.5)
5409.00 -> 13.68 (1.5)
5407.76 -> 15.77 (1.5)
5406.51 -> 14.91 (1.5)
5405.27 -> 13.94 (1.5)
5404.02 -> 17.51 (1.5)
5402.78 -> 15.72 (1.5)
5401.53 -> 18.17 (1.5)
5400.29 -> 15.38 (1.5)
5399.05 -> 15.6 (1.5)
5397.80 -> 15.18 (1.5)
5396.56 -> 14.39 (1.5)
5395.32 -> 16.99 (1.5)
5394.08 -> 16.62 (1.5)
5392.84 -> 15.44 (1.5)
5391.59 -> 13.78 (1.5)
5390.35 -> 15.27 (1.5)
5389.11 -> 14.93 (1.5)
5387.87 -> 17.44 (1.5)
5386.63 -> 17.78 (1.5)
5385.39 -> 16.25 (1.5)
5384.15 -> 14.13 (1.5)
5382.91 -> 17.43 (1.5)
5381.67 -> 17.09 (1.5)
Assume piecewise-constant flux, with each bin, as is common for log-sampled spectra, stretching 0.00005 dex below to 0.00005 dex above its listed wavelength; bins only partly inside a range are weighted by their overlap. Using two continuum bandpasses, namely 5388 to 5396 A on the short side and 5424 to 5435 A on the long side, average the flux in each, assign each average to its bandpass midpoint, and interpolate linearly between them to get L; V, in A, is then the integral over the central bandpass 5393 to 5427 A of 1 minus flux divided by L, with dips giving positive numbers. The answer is -0.9 A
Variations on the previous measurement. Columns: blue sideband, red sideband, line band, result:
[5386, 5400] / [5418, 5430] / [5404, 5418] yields 1.08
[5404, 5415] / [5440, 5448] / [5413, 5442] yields -1.11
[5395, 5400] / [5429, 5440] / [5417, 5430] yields -1.50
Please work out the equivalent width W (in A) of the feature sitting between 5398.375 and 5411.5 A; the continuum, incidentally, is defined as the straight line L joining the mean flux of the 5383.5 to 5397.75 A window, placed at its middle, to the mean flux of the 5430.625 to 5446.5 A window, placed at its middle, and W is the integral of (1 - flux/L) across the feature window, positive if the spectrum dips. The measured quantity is 0.6 A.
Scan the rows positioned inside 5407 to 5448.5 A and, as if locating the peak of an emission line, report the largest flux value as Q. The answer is 20.38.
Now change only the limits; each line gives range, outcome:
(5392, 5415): 18.17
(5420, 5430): 18.6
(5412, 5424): 19.87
